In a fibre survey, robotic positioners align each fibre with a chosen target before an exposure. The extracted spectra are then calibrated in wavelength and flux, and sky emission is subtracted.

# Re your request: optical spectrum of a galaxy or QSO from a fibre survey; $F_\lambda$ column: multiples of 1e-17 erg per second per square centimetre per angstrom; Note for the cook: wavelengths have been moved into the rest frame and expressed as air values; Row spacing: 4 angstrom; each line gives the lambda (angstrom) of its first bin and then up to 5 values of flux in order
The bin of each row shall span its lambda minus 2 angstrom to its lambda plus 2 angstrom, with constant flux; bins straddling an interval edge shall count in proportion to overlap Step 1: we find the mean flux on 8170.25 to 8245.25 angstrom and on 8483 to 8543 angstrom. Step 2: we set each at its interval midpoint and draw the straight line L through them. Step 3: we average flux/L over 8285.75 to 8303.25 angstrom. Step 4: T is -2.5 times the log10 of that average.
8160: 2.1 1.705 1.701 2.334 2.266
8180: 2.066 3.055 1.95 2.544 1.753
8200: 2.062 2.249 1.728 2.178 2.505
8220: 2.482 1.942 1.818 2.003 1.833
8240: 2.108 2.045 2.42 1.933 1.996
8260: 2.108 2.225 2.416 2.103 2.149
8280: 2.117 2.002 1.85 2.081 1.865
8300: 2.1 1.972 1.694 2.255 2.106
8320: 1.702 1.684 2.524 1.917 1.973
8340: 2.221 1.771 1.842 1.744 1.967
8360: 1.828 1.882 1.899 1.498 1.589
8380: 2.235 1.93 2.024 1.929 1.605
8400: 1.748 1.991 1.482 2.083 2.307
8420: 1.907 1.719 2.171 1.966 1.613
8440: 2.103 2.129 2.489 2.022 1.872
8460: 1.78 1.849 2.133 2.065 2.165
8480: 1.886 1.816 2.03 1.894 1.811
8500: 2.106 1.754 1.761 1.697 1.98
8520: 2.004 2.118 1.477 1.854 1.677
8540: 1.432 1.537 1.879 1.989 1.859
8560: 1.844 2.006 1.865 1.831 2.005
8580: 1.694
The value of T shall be 0.05 mag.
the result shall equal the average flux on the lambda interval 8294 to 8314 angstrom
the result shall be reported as 1.98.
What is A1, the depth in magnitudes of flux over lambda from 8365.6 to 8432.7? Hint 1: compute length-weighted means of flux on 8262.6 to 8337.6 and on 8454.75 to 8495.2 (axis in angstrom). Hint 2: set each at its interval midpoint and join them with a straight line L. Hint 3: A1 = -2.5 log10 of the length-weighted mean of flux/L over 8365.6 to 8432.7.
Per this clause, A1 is 0.06 mag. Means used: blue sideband 2.04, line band 1.89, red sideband 1.95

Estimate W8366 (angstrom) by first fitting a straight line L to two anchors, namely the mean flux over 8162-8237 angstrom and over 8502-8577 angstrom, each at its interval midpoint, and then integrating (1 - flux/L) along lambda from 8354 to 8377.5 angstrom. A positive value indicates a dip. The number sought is 2.3 angstrom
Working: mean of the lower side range 2.12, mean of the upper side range 1.82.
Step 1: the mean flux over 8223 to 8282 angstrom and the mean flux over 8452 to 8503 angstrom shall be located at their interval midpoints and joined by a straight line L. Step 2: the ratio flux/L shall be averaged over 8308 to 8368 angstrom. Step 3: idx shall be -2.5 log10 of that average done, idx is 0.05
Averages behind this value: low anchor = 2.08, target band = 1.95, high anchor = 1.95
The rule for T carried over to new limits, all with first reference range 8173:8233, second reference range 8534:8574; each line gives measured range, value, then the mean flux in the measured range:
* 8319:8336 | 0.04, 1.97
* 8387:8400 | 0.08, 1.82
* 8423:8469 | -0.04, 1.99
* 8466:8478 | -0.13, 2.12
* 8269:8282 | -0.02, 2.15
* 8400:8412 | 0.09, 1.8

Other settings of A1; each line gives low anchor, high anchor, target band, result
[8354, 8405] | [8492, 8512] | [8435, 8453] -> -0.138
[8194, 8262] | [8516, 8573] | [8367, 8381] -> 0.108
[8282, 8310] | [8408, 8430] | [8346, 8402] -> 0.075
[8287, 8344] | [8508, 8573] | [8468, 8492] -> -0.076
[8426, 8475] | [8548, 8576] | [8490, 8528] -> 0.045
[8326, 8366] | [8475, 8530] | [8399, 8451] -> -0.031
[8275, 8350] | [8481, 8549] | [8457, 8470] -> -0.034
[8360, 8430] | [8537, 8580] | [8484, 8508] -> -0.033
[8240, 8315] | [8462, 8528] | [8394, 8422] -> 0.063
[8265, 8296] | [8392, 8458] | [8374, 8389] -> 0.029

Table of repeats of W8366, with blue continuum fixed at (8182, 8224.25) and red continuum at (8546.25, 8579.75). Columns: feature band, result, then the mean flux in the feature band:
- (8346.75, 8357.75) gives 1.3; 1.85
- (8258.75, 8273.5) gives -0.3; 2.22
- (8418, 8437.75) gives 1.4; 1.88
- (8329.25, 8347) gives 1.0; 1.99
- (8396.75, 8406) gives 1.0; 1.83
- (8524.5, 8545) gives 3.1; 1.64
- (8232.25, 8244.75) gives 1.2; 1.99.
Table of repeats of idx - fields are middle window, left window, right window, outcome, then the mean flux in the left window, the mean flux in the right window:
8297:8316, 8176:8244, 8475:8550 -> 0.02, 2.14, 1.83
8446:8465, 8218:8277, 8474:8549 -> -0.07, 2.1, 1.84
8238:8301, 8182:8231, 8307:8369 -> -0.01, 2.19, 1.94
